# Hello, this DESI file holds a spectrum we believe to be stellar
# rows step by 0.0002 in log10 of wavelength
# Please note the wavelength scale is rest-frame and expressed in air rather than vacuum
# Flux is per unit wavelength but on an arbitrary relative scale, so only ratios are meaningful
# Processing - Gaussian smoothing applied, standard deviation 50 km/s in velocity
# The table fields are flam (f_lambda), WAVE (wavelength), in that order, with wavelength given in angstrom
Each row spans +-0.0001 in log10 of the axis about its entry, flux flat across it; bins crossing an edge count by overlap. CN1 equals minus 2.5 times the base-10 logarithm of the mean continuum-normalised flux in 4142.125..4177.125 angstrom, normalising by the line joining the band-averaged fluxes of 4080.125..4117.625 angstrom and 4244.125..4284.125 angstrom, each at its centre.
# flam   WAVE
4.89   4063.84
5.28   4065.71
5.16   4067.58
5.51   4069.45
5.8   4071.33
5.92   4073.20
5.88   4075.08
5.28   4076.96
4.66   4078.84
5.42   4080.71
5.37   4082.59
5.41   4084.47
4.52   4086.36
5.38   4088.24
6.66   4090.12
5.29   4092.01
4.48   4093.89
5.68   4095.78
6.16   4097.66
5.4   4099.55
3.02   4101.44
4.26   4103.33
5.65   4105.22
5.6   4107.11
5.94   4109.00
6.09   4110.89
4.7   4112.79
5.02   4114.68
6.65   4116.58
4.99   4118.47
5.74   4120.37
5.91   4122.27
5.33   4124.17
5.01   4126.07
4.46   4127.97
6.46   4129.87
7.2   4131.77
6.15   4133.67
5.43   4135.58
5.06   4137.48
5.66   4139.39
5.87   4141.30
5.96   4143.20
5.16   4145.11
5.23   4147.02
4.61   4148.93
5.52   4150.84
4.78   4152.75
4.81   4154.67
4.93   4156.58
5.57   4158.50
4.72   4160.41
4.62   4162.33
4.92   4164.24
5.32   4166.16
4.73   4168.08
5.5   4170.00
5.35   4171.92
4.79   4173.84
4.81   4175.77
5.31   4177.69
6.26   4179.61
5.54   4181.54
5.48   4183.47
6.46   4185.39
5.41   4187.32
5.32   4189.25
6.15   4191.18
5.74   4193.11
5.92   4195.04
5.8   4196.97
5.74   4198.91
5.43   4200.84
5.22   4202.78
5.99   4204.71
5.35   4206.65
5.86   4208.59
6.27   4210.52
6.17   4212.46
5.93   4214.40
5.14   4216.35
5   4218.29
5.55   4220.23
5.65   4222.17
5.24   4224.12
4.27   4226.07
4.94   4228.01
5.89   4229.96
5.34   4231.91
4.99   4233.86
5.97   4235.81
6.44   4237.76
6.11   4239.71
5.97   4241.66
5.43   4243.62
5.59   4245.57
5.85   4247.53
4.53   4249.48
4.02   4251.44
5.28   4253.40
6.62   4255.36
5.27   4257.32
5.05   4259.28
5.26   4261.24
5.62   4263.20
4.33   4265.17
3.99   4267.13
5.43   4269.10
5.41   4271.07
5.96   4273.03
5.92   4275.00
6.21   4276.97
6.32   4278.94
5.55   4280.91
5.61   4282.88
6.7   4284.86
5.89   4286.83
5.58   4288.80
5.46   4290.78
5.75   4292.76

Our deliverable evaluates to 0.058 mag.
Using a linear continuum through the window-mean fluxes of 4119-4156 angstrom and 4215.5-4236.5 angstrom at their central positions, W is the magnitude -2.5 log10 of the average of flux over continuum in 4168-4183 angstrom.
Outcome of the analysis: 0.01 mag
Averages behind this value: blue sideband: 5.48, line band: 5.32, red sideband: 5.26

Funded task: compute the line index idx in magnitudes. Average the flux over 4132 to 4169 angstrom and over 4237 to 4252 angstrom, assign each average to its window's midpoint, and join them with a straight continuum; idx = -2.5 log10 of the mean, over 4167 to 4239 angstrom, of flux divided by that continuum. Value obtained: -0.03 mag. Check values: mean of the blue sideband 5.25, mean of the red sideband 5.52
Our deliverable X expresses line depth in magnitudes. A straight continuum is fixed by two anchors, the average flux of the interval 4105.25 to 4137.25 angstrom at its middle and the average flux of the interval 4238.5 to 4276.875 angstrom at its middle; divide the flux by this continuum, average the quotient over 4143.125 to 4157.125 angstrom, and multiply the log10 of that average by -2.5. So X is 0.11 mag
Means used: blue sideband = 5.65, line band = 5.08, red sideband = 5.38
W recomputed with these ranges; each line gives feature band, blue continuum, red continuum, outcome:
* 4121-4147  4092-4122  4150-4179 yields -0.09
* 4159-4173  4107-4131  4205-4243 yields 0.11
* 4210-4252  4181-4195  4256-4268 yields -0.03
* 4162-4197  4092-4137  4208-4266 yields 0.00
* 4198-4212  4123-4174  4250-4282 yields -0.07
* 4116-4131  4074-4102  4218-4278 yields -0.05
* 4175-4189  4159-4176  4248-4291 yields -0.11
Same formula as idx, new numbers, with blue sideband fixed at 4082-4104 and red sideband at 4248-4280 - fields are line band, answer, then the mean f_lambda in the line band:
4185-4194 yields -0.10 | 5.77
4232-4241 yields -0.10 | 5.83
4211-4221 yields -0.06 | 5.59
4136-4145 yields -0.08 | 5.58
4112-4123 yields -0.07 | 5.51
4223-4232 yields 0.04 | 5.12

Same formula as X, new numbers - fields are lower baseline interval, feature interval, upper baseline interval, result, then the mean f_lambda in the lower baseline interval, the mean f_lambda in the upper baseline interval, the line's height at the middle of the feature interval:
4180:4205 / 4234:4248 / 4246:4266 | -0.10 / 5.71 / 5.2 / 5.32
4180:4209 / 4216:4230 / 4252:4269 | 0.06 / 5.7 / 5.16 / 5.47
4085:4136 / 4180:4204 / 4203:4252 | -0.04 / 5.45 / 5.51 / 5.49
